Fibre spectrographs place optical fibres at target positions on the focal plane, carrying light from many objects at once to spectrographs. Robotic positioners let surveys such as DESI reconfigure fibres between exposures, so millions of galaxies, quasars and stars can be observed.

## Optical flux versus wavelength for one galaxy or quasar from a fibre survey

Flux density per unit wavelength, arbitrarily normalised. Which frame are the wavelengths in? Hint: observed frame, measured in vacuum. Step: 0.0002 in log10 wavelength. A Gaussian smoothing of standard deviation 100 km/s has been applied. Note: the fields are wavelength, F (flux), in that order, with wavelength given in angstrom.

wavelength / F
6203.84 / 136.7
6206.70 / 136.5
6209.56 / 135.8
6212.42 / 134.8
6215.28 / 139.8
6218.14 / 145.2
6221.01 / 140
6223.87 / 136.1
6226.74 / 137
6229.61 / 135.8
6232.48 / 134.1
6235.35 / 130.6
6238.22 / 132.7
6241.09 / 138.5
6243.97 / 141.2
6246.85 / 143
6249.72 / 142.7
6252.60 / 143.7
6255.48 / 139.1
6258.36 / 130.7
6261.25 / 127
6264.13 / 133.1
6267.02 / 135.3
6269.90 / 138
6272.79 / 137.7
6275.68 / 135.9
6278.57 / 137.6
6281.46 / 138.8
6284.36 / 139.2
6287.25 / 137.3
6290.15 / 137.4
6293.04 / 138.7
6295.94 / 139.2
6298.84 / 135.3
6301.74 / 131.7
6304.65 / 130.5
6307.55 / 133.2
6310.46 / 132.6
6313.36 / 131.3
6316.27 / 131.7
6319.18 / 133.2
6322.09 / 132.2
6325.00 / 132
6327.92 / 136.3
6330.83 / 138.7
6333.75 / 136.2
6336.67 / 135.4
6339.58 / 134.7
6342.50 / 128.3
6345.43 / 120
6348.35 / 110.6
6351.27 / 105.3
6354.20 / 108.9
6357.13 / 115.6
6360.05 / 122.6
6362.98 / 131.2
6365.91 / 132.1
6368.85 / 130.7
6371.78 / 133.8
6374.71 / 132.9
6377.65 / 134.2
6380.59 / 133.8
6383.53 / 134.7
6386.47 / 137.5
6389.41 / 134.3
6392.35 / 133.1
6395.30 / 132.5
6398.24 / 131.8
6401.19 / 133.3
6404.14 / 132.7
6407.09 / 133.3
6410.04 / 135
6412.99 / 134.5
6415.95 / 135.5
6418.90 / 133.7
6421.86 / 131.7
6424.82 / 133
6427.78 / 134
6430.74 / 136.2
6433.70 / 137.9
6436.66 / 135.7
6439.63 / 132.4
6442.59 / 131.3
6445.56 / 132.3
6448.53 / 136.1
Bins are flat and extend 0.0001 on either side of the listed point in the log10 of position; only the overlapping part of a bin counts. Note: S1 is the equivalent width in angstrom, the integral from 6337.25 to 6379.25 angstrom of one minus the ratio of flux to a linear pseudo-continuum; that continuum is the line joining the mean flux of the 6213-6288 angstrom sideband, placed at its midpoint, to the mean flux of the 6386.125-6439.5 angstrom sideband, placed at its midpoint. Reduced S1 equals 3.27 angstrom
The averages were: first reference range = 137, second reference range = 134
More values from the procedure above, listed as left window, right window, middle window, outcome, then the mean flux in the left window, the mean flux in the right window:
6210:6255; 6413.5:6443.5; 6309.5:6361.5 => 3.5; 138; 134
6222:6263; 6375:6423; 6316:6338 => 0.1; 137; 134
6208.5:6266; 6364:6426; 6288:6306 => 0.0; 137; 134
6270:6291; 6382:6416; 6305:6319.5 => 0.5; 138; 134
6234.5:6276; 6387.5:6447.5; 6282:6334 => 0.3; 137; 134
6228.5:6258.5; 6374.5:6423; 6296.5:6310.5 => 0.3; 138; 134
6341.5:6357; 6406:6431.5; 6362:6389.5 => -2.7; 114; 134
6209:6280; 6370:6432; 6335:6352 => 1.5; 137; 134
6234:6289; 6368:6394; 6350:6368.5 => 2.0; 137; 134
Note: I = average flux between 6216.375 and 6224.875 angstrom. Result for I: 141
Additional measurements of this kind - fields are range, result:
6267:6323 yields 135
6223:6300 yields 137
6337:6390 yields 127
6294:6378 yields 129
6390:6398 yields 133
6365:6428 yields 134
